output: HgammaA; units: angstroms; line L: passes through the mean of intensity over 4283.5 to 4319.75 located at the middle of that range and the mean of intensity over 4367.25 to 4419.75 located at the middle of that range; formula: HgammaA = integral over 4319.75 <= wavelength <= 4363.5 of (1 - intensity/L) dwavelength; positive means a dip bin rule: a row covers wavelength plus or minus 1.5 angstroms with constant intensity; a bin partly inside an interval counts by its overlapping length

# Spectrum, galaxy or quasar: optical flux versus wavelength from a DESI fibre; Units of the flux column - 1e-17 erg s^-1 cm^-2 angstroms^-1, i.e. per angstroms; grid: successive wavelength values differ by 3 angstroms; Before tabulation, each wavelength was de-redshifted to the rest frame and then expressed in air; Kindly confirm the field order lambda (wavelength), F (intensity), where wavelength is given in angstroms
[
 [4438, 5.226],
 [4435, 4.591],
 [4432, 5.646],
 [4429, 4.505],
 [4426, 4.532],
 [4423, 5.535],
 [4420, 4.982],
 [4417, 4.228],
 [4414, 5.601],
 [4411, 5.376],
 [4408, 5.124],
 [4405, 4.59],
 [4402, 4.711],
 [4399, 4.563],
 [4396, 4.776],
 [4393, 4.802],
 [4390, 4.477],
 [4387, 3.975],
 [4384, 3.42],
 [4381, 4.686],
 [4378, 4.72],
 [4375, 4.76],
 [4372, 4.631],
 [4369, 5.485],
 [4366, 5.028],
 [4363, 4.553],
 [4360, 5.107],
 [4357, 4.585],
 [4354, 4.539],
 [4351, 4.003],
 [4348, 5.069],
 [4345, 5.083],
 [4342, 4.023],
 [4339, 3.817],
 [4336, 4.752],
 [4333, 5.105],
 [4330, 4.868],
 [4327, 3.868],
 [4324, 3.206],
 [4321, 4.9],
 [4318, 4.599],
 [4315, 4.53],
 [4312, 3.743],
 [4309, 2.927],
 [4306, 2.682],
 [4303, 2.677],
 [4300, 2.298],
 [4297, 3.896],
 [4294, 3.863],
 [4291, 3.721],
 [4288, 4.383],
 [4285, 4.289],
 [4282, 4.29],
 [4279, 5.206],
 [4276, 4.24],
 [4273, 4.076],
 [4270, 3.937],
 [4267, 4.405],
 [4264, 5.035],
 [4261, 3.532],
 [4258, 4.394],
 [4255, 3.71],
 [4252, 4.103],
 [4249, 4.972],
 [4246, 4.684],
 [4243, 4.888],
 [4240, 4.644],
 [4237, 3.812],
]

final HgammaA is -4.1 angstroms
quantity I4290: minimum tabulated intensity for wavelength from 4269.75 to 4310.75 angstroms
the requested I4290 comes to 2.298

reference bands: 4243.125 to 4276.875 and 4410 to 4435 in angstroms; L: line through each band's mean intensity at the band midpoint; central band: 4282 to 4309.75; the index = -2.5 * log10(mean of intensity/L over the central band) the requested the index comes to 0.270 mag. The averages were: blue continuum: 4.31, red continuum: 5.02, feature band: 3.48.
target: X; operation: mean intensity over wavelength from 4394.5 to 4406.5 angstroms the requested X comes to 4.66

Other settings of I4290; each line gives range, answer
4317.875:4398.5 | 3.206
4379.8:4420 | 3.42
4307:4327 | 2.927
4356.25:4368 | 4.553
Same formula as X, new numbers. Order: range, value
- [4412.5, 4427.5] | 4.98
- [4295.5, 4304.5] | 2.96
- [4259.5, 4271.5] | 4.23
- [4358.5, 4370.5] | 5.04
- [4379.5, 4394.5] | 4.27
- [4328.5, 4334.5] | 4.99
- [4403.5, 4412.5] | 5.03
